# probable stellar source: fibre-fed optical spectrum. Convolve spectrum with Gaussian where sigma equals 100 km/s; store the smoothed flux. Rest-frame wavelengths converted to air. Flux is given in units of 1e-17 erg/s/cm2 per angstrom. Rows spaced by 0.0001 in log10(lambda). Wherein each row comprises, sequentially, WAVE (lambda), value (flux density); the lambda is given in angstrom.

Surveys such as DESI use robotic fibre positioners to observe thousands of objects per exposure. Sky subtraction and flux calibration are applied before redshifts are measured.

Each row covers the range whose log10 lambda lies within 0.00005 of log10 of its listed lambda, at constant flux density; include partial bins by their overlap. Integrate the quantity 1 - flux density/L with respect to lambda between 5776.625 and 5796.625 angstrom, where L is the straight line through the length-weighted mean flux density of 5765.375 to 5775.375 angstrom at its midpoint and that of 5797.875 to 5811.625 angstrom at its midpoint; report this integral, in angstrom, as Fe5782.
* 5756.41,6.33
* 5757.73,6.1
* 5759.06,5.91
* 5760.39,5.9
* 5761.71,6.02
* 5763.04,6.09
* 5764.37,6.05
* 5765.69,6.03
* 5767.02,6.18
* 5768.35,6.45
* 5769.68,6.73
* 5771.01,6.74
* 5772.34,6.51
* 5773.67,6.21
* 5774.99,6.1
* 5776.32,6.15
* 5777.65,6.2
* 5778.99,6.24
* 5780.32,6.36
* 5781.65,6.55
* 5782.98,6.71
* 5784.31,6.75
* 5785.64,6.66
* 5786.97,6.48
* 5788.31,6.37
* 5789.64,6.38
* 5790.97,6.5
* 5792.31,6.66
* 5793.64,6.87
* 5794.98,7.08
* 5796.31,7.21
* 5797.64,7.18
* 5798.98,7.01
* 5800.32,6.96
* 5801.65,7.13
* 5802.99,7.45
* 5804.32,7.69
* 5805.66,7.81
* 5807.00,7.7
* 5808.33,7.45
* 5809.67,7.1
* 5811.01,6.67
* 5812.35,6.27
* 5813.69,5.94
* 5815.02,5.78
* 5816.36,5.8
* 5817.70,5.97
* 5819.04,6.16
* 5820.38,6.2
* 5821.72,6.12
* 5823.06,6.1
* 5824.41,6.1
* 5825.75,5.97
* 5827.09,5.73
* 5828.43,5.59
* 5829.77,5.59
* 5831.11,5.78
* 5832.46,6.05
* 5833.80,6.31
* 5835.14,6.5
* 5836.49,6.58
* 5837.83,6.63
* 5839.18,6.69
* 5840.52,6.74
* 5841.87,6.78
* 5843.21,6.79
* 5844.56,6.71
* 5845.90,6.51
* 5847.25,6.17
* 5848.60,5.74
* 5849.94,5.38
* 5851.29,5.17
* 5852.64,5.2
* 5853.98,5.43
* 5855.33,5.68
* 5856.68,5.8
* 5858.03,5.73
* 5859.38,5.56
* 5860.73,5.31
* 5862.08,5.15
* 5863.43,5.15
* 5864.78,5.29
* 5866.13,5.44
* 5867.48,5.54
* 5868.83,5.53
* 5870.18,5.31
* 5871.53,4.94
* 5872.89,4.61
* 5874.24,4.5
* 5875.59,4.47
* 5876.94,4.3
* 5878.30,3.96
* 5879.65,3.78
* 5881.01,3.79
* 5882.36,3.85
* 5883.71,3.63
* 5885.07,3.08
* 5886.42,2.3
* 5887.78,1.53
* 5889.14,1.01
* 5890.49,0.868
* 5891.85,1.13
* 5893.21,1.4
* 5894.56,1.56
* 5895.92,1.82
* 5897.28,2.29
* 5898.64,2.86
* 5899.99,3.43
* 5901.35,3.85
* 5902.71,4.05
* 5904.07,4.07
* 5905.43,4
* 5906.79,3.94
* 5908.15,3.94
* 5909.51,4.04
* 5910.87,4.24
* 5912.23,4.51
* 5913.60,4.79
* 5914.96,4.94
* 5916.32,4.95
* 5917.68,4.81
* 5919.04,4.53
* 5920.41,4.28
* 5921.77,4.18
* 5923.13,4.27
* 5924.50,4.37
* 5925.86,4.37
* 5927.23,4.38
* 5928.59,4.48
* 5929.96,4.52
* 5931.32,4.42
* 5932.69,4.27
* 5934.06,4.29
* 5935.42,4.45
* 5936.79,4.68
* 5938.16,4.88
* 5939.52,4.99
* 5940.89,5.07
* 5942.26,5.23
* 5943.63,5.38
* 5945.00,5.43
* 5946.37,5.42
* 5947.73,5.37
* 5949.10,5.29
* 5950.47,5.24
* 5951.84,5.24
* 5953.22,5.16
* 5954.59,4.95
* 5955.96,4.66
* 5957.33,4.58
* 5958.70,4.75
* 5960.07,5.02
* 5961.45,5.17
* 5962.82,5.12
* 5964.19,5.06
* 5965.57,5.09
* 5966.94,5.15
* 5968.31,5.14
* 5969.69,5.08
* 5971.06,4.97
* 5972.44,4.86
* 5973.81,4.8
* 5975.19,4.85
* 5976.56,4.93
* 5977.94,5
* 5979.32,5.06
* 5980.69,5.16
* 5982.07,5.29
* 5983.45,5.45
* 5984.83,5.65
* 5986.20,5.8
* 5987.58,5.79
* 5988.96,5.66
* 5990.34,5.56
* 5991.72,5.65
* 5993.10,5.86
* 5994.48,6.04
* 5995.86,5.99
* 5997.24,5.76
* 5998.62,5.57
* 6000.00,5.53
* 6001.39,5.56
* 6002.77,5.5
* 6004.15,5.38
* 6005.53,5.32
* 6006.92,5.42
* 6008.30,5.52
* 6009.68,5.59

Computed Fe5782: 0.7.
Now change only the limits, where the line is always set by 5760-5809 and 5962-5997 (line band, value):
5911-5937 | 5.55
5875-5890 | 6.99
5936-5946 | 0.88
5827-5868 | 2.25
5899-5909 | 3.39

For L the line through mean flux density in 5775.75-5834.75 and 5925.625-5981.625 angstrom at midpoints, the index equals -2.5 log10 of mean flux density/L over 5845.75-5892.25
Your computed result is 0.30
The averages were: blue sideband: 6.52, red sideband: 4.93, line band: 4.47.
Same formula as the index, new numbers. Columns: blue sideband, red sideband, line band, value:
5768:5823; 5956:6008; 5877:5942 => 0.48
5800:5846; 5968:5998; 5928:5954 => 0.15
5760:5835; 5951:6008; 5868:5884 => 0.32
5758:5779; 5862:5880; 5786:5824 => -0.17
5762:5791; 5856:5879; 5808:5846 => -0.11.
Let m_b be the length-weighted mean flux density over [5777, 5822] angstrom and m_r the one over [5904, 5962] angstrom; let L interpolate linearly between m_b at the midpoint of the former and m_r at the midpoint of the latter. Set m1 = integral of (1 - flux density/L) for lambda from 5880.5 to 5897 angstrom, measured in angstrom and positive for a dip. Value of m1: 9.9 angstrom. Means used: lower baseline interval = 6.69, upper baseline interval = 4.69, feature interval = 2.15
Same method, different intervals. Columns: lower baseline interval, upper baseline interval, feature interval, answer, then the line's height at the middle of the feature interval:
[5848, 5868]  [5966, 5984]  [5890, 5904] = 7.6 angstrom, 5.31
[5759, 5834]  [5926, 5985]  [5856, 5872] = 1.2 angstrom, 5.82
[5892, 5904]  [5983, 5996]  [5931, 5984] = -4.4 angstrom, 4.66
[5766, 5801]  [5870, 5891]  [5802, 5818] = -3.0 angstrom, 5.73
